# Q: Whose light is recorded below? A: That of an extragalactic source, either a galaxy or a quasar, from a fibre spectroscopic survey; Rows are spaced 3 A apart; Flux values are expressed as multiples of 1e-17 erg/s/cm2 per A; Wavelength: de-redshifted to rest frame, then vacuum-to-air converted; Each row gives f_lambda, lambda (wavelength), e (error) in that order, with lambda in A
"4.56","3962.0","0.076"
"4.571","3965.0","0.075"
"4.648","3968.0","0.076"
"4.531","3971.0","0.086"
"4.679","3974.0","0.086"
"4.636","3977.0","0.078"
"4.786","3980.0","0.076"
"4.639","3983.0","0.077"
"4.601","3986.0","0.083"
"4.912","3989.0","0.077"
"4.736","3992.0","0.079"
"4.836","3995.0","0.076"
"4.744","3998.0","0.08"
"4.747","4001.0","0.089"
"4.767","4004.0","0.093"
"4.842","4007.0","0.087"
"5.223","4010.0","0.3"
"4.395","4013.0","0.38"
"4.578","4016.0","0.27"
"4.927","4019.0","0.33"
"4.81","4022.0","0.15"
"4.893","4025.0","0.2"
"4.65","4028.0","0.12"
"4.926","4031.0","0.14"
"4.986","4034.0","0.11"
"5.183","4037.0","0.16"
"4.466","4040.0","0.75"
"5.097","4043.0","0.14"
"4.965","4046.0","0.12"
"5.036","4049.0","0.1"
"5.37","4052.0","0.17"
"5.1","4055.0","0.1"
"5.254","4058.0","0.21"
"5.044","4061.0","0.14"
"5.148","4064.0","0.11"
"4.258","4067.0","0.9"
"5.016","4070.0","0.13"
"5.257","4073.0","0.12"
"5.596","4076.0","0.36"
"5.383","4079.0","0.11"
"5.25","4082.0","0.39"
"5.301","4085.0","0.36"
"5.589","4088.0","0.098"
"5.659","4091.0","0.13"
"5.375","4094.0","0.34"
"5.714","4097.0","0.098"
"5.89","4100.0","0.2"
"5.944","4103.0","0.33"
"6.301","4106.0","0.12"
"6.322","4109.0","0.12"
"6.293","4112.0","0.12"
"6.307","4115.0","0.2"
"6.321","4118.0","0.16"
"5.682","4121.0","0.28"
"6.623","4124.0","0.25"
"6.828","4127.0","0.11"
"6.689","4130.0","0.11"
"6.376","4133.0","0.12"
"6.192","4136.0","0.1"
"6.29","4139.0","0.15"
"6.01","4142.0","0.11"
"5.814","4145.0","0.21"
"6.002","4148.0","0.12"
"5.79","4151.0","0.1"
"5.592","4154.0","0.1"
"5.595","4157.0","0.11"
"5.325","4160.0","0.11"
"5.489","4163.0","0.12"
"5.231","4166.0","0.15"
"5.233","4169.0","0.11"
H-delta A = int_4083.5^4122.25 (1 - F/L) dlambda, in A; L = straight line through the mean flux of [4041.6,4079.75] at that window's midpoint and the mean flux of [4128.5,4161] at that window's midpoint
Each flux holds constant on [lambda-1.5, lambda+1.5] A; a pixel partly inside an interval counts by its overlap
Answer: -2.4 A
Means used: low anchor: 5.11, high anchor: 5.98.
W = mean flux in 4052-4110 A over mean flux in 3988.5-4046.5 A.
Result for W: 1.12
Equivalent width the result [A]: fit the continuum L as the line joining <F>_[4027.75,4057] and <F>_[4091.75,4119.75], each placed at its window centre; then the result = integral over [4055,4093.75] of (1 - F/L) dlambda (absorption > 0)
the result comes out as 2.1 A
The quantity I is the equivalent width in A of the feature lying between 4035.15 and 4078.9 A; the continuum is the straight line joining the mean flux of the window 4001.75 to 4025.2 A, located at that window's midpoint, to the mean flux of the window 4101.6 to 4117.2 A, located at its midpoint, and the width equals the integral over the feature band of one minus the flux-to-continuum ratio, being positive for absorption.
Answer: 3.07 A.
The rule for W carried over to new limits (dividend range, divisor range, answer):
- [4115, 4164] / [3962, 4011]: 1.28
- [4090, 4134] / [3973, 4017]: 1.30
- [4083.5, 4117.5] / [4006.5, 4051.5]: 1.21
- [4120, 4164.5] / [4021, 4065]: 1.21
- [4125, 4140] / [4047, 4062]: 1.26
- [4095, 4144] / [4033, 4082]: 1.23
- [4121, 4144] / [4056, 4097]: 1.21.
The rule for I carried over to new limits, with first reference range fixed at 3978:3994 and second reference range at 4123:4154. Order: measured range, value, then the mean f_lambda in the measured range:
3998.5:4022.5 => 0.9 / 4.78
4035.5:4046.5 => 0.7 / 4.92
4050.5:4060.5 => 0.4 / 5.22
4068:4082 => 0.8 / 5.27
